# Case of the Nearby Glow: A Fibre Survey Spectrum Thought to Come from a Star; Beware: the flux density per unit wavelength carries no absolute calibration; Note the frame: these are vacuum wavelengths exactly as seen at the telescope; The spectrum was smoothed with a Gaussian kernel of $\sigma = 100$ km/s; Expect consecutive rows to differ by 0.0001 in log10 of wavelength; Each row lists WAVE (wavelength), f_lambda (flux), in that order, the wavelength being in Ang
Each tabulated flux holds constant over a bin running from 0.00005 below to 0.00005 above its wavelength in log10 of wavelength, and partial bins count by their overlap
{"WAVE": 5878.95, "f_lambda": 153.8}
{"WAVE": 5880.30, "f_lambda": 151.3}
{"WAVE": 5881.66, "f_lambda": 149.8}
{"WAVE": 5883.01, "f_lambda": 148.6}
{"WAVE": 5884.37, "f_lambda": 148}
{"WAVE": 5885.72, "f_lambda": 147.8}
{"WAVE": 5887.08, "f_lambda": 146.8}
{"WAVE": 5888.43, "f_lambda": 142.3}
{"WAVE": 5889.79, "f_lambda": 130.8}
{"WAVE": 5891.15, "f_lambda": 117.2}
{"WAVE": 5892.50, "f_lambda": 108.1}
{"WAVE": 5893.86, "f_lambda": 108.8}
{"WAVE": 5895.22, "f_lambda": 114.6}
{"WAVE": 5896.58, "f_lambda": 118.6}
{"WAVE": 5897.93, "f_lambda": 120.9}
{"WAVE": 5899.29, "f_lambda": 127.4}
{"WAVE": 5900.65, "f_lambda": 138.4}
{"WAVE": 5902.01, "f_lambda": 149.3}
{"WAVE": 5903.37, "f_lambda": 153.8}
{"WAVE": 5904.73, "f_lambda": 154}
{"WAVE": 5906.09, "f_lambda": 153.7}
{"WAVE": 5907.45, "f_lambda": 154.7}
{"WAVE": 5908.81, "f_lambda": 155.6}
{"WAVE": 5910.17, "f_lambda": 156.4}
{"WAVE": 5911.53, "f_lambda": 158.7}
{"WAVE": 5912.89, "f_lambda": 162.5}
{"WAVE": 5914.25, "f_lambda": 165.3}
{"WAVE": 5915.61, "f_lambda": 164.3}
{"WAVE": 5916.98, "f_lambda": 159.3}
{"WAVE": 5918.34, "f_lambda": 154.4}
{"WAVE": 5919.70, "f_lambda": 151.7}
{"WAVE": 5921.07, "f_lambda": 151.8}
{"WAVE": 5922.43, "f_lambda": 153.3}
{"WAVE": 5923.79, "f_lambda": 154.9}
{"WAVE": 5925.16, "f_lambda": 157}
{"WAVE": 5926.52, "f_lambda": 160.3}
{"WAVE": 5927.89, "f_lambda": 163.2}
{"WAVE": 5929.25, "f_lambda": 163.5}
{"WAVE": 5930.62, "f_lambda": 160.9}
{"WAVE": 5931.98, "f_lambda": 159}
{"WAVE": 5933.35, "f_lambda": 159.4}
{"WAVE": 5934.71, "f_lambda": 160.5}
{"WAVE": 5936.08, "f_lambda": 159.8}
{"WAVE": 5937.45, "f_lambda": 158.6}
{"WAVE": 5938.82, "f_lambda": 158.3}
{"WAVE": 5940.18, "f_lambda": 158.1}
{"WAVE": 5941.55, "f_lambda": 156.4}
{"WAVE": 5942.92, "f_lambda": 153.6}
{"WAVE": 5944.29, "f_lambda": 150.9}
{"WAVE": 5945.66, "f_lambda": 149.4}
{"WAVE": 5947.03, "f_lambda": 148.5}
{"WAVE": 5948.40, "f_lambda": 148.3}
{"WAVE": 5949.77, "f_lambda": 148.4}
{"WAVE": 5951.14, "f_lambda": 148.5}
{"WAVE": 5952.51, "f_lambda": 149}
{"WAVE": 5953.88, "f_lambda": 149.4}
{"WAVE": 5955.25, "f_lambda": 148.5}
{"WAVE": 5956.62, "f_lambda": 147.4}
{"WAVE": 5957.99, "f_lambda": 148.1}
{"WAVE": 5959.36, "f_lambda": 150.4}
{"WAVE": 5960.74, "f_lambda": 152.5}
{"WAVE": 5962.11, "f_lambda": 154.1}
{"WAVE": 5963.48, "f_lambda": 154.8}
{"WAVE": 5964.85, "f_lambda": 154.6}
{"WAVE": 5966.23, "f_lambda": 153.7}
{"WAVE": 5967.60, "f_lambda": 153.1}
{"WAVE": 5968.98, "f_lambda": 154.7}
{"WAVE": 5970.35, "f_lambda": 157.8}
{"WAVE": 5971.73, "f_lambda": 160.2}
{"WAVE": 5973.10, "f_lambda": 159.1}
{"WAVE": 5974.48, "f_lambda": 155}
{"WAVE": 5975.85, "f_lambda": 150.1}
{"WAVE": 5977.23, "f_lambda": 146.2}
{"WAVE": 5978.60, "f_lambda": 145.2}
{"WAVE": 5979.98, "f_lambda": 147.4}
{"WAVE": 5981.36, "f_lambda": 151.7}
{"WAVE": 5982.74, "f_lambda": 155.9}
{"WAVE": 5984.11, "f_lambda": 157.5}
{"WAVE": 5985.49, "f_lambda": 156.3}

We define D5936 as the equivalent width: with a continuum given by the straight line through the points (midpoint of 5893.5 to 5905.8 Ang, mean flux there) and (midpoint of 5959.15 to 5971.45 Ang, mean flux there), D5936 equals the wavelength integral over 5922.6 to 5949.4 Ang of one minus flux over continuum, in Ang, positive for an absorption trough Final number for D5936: -2.2 Ang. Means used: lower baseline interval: 133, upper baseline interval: 154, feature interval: 157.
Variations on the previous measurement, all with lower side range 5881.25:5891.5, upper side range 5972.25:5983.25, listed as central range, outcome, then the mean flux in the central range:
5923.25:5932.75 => -0.89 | 160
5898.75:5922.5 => -1.53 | 154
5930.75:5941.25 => -0.86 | 159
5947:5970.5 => -0.27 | 151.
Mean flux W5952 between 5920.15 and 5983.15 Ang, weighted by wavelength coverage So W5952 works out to 154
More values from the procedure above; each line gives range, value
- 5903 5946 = 157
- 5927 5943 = 159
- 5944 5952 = 149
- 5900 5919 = 156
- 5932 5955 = 154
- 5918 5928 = 155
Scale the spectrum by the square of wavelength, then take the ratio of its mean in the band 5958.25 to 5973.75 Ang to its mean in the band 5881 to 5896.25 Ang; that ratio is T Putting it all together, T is 1.2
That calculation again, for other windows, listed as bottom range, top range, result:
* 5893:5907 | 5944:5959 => 1.13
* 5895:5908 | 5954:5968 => 1.11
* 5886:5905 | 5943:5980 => 1.19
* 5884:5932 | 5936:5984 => 1.06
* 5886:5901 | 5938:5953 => 1.23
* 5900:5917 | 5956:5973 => 1.01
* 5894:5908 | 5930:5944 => 1.17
